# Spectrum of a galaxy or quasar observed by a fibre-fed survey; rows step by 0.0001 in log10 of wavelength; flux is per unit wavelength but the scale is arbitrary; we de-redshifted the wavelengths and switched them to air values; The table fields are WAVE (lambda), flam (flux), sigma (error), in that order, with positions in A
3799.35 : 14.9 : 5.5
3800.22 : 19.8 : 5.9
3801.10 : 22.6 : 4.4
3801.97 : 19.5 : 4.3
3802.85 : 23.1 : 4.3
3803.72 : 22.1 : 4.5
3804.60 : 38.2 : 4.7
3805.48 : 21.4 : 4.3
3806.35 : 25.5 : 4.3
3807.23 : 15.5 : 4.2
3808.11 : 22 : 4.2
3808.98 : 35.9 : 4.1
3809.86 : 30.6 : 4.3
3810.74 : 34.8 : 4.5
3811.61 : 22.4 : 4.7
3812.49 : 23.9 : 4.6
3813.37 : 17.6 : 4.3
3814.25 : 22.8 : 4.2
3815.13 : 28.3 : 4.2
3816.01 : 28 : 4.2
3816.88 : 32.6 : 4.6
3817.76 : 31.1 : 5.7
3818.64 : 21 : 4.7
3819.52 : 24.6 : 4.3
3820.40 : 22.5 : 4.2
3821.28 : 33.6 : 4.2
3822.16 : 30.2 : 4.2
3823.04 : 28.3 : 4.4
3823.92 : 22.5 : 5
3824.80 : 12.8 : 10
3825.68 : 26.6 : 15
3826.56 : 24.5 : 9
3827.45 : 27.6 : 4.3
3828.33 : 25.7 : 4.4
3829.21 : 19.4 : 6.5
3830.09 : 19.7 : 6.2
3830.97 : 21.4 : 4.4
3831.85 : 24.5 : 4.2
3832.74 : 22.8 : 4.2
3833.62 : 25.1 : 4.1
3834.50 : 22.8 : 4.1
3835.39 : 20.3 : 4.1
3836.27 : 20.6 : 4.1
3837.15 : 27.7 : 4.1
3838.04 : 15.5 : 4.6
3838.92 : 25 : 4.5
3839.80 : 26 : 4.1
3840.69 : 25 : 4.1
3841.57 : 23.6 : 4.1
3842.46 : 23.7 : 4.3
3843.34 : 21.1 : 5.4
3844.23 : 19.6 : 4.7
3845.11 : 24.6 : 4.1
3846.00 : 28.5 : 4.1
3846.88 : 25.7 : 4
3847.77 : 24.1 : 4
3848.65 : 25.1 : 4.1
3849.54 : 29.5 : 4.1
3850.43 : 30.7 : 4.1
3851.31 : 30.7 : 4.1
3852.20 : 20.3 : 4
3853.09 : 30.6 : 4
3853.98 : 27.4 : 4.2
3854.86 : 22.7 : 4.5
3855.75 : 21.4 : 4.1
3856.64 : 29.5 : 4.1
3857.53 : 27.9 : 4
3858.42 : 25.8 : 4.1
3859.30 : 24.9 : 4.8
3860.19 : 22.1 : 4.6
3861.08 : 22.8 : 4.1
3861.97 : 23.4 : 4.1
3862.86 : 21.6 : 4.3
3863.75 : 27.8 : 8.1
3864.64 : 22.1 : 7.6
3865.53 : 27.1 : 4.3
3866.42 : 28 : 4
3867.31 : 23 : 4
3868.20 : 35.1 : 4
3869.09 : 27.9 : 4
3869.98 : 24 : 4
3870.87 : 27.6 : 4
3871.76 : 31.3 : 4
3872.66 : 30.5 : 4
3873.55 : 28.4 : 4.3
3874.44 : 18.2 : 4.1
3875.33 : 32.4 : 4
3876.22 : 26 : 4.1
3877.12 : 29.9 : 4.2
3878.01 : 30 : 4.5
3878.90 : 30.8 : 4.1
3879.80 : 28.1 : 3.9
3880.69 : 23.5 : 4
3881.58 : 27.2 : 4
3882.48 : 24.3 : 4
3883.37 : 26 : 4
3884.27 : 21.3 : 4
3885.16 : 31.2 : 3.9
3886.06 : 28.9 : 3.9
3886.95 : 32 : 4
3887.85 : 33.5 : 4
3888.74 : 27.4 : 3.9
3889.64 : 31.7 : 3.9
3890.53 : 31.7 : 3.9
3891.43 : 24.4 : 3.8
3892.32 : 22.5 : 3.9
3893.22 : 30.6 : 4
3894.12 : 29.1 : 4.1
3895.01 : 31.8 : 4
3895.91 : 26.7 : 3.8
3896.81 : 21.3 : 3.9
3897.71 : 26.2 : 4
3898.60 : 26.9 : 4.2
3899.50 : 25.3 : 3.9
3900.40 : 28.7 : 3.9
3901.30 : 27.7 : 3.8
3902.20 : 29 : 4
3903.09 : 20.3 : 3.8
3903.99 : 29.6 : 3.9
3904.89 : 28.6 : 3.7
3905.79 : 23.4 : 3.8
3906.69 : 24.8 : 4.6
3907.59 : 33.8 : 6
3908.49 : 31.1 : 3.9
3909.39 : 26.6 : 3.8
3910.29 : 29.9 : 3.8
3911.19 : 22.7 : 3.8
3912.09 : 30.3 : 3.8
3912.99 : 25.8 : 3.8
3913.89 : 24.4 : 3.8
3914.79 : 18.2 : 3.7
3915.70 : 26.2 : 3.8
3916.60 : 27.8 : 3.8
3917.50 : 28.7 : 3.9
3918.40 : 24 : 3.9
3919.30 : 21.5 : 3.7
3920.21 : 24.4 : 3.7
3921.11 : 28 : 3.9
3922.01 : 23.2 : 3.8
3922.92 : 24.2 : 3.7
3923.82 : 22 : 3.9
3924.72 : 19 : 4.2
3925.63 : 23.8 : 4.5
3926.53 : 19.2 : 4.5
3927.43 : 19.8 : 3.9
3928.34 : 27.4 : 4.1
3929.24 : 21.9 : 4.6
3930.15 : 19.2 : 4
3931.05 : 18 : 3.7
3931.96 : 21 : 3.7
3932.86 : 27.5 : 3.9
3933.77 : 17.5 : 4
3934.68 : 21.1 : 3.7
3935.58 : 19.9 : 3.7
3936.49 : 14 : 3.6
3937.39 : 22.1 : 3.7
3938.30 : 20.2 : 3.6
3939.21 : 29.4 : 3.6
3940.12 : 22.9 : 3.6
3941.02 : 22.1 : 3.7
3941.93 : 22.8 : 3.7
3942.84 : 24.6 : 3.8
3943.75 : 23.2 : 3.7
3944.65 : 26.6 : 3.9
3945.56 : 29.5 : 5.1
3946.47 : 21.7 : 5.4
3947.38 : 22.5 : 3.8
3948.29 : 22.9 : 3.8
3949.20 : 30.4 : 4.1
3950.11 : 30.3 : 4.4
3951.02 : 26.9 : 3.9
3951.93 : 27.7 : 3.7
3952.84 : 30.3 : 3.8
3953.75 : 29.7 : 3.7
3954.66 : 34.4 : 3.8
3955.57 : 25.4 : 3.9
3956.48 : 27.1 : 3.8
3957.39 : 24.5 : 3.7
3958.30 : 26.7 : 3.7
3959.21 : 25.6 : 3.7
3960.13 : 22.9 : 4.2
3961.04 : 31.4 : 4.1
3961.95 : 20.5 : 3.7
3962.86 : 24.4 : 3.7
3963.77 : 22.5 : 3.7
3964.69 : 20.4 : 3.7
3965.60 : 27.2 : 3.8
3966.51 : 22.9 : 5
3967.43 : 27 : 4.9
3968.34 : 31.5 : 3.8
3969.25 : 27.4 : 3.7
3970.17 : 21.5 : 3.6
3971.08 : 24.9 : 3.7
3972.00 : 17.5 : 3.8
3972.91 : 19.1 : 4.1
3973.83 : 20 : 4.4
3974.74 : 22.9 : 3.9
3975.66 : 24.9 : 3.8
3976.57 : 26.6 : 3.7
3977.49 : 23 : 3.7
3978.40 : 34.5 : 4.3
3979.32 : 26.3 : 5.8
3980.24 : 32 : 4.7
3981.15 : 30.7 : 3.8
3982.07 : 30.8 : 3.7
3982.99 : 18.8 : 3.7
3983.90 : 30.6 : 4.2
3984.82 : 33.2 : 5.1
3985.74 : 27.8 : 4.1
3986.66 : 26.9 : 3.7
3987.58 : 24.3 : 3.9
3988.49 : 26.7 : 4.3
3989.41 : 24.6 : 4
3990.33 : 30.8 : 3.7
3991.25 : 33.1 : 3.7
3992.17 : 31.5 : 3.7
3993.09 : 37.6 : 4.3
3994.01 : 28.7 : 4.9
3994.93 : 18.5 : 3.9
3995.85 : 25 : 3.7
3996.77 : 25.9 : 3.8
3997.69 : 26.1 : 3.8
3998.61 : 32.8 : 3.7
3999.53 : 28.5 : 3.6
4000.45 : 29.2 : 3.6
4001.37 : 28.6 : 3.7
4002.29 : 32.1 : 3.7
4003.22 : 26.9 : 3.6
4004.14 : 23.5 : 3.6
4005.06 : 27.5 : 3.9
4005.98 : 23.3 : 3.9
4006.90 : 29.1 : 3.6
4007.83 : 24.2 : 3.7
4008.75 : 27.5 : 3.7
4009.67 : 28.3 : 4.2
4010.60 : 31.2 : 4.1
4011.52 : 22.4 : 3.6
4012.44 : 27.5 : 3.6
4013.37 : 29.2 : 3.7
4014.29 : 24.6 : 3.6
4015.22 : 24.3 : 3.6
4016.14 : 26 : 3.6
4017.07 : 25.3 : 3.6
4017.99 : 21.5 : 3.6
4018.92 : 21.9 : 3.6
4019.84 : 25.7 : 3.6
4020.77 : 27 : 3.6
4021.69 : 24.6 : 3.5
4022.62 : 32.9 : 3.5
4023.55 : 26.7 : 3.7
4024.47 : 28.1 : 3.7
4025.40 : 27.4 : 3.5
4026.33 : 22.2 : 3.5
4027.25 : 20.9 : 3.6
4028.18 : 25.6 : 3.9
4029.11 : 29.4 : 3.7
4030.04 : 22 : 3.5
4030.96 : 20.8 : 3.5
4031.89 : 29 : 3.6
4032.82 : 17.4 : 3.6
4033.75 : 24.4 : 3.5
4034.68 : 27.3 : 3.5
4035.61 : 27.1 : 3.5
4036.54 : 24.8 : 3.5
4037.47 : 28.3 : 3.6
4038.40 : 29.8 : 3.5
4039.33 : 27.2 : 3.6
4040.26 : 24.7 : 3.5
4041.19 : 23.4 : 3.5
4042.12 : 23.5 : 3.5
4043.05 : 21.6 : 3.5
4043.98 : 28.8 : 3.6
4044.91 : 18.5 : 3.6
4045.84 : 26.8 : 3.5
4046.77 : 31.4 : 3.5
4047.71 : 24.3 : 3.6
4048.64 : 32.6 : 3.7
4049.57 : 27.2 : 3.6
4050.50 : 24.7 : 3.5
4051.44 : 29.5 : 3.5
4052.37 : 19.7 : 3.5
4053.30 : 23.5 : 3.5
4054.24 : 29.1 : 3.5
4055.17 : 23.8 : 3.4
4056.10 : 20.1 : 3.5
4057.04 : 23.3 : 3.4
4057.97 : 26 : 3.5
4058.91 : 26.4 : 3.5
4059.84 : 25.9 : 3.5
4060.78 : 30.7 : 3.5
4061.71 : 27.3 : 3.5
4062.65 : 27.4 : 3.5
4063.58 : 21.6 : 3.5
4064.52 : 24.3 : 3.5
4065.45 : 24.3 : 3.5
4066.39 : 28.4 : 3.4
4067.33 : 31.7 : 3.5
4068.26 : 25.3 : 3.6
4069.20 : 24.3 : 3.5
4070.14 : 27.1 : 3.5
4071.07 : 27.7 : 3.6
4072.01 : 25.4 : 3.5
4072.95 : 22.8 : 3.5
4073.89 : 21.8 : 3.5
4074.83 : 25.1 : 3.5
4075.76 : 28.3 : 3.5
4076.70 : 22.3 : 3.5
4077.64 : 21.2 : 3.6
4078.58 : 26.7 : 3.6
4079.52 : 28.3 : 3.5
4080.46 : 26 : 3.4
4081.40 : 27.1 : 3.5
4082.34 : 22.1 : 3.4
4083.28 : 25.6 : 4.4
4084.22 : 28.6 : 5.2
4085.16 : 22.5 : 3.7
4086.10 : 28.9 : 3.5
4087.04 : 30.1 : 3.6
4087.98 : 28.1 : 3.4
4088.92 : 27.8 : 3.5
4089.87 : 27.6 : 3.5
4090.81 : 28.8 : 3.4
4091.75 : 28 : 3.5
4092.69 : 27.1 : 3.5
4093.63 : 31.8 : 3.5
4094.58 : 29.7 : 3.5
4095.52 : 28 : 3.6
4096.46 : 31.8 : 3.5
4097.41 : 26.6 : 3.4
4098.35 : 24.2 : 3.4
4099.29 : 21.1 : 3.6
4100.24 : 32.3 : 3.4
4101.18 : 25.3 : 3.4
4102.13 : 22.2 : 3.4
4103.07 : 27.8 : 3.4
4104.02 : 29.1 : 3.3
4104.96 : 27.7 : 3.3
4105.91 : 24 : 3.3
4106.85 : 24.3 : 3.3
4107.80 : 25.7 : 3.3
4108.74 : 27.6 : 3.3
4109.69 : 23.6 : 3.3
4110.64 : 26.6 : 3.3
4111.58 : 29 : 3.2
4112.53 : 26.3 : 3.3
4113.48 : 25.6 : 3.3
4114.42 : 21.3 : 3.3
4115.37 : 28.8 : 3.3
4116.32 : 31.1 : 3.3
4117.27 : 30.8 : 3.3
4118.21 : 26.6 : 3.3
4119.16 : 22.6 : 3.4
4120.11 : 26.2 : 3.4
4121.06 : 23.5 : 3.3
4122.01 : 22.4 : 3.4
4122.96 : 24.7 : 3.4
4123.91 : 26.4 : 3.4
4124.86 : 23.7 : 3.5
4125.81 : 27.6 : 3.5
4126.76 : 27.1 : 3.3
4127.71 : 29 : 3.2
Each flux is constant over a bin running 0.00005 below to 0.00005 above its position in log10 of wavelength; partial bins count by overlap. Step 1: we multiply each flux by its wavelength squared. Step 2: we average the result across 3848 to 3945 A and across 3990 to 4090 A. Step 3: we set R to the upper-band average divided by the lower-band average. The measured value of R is 1.10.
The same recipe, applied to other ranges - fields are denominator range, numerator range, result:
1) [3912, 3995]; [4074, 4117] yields 1.14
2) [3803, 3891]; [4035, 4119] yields 1.14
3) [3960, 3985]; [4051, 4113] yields 1.09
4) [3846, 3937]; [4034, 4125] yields 1.11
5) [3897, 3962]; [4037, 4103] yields 1.13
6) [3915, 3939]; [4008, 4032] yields 1.21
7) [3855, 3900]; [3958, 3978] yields 0.94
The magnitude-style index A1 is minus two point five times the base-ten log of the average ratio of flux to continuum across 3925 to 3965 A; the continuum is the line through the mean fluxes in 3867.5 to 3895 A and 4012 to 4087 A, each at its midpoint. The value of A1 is 0.13 mag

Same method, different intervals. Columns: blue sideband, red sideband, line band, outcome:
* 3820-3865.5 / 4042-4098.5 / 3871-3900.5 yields -0.12 mag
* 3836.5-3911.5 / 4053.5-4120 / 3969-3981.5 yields 0.06 mag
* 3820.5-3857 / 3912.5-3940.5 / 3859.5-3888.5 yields -0.14 mag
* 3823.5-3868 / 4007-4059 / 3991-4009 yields -0.11 mag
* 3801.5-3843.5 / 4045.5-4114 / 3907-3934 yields 0.04 mag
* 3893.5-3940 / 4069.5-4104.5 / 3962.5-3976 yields 0.07 mag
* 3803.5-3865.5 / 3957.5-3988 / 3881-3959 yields -0.01 mag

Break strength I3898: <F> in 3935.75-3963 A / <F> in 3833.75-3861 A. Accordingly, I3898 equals 1.03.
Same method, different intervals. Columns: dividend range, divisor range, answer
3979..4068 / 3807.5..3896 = 1.02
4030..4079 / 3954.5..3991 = 0.98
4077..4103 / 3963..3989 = 1.05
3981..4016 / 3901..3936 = 1.13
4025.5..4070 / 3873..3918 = 0.93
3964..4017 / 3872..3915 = 0.98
